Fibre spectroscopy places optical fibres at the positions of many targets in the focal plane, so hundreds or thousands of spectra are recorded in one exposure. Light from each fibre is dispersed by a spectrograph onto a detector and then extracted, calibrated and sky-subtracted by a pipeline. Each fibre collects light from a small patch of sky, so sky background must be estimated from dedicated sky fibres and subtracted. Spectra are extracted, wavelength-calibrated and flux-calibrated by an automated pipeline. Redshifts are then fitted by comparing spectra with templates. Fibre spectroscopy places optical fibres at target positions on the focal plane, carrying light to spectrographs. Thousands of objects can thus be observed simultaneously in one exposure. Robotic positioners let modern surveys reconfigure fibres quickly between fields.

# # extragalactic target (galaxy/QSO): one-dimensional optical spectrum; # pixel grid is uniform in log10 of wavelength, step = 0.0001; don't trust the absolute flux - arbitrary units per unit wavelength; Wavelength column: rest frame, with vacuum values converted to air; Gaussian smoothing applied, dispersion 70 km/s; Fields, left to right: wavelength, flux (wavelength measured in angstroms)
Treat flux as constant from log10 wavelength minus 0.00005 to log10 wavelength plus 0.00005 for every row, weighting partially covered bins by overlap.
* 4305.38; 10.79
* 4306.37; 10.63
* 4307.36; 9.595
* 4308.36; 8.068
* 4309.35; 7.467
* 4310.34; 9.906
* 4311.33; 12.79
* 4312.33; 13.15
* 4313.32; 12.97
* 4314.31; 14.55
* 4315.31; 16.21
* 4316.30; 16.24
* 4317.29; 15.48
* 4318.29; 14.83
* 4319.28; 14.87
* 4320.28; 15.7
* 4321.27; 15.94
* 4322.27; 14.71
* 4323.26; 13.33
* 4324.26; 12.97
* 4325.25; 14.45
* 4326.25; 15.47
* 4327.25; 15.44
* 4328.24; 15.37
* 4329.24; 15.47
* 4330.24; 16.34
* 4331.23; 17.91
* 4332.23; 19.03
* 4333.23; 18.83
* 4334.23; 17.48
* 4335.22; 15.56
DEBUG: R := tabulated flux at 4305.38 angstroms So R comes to 10.79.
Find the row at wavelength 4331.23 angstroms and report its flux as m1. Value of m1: 17.91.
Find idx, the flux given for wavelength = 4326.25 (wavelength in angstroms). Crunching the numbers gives 15.47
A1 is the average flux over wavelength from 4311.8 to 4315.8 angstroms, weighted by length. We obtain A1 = 14.2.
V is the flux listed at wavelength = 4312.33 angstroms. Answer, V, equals 13.15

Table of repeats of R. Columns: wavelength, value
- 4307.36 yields 9.595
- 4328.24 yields 15.37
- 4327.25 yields 15.44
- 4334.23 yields 17.48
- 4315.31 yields 16.21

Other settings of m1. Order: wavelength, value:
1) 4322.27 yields 14.71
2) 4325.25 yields 14.45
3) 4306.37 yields 10.63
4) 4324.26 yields 12.97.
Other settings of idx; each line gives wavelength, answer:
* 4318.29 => 14.83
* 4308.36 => 8.068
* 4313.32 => 12.97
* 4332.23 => 19.03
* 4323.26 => 13.33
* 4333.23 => 18.83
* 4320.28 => 15.7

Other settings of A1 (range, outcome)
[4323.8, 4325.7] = 13.7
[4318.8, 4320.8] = 15.3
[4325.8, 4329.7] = 15.4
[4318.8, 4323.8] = 14.9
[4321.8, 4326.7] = 14.2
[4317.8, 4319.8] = 14.9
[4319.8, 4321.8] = 15.8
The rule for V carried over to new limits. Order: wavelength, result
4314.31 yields 14.55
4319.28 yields 14.87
